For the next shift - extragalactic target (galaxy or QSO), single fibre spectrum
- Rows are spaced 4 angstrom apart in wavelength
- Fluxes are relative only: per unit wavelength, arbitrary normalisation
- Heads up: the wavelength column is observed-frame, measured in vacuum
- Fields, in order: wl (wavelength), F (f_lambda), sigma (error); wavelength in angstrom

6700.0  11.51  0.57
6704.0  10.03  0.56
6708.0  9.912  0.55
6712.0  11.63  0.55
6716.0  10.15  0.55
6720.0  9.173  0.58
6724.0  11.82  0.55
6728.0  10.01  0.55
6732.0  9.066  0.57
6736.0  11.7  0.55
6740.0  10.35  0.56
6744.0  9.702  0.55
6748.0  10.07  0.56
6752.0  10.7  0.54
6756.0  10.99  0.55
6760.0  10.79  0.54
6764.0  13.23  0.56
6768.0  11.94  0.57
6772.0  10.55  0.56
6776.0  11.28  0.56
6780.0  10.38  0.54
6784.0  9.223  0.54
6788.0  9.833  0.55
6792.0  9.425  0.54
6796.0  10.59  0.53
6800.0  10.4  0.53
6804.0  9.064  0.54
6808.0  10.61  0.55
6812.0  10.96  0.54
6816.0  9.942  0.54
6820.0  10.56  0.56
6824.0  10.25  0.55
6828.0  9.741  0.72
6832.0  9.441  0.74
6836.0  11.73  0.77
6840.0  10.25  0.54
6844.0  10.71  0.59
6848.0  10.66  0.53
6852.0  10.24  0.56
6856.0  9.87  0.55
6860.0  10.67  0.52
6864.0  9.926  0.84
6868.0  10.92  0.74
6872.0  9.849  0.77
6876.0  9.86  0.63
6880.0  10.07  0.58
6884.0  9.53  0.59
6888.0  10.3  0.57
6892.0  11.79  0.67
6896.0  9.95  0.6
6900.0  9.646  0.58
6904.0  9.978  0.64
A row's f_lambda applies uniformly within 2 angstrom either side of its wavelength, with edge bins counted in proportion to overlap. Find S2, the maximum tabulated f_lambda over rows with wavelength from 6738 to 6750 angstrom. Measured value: 10.35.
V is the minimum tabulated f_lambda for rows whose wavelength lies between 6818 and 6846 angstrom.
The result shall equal 9.441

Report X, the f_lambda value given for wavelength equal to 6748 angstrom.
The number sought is 10.07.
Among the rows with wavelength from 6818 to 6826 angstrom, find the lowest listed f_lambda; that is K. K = 10.25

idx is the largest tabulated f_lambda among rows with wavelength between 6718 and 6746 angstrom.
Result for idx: 11.82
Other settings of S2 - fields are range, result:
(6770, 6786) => 11.28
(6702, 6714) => 11.63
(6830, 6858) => 11.73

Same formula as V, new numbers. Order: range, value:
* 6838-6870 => 9.87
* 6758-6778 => 10.55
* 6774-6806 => 9.064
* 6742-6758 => 9.702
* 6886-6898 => 9.95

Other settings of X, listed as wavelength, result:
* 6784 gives 9.223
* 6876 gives 9.86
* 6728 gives 10.01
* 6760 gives 10.79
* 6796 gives 10.59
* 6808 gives 10.61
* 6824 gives 10.25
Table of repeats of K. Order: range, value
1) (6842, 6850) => 10.66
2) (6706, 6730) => 9.173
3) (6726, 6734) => 9.066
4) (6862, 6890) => 9.53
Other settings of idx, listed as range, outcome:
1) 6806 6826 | 10.96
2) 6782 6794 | 9.833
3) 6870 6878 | 9.86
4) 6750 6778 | 13.23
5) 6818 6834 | 10.56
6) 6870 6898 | 11.79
